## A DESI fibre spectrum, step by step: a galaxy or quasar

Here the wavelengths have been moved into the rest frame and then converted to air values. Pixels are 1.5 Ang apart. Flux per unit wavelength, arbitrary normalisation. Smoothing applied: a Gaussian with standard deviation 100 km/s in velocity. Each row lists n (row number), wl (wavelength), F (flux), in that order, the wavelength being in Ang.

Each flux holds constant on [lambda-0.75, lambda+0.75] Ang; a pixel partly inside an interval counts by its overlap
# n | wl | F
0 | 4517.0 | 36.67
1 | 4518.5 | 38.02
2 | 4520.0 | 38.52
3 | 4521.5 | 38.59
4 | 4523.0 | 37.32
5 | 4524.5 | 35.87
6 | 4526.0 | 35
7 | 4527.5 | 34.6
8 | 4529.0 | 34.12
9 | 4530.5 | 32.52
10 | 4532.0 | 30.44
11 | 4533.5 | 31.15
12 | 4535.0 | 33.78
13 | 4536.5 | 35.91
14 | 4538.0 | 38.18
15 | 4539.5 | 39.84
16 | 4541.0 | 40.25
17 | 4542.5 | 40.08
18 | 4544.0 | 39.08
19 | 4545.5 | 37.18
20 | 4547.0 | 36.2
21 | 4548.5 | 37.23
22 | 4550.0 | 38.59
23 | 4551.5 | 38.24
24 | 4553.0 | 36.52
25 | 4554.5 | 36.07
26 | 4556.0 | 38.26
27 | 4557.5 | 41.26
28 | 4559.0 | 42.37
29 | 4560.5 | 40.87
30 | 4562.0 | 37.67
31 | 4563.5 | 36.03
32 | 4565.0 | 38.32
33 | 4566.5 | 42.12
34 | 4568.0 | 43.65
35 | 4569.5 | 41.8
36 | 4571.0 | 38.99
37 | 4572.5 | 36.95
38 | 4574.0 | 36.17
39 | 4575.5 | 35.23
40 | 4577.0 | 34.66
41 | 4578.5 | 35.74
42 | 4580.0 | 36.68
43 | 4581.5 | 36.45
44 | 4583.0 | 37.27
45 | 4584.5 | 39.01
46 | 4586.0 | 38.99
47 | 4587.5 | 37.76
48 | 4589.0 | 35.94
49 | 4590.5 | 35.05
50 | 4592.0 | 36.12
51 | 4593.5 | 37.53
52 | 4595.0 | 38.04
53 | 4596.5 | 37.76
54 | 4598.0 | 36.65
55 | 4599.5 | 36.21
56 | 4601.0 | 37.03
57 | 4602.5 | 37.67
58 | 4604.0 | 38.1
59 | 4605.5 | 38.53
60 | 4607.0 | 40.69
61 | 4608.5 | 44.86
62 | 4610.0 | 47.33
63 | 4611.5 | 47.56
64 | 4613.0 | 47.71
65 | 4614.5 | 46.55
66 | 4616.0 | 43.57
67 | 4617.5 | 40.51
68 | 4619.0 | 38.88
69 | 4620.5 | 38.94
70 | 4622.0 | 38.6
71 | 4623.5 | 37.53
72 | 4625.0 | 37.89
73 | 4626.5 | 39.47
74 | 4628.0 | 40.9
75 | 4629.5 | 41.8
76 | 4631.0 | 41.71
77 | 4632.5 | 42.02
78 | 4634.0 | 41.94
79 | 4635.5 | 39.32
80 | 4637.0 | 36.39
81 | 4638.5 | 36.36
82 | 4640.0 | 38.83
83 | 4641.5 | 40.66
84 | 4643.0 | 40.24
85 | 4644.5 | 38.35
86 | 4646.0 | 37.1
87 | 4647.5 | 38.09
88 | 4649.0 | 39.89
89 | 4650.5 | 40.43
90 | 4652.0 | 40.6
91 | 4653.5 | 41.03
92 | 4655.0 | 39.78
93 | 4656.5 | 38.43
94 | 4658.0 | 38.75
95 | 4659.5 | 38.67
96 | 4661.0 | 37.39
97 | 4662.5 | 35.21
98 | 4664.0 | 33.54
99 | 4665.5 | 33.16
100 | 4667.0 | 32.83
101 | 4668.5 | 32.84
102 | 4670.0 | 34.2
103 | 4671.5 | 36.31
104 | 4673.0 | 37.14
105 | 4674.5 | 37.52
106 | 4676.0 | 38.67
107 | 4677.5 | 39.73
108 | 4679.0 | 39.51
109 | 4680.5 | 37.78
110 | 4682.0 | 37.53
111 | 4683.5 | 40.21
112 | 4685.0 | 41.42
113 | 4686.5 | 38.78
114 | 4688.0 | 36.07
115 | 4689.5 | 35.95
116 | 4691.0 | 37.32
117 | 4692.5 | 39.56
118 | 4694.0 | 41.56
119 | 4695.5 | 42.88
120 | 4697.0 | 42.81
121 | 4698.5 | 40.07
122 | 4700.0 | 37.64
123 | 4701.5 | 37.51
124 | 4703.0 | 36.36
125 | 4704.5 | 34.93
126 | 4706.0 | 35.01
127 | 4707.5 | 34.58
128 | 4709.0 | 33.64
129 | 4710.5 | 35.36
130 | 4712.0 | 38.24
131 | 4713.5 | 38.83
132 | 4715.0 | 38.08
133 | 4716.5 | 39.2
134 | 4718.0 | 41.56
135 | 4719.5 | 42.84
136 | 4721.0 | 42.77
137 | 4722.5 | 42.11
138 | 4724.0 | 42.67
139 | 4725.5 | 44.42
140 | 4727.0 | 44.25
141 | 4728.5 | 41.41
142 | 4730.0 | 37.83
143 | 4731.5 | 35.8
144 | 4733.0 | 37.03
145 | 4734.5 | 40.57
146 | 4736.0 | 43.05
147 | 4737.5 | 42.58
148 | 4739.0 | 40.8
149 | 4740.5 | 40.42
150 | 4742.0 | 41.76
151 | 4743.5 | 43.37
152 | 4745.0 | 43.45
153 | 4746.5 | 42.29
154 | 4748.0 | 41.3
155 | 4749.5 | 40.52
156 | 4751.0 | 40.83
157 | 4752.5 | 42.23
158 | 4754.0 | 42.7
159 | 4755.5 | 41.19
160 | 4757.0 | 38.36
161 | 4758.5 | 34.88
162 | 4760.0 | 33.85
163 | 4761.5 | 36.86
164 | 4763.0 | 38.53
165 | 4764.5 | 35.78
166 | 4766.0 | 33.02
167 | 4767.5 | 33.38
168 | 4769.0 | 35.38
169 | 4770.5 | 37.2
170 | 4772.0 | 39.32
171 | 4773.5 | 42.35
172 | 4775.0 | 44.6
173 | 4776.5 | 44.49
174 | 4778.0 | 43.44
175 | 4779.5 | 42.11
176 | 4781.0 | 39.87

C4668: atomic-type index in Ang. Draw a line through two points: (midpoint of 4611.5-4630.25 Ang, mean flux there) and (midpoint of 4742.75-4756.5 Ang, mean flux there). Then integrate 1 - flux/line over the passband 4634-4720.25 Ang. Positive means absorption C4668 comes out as 7.3 Ang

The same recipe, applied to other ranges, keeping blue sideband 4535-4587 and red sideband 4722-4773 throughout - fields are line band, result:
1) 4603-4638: -2.3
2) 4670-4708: 1.0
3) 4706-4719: 0.7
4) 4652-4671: 1.2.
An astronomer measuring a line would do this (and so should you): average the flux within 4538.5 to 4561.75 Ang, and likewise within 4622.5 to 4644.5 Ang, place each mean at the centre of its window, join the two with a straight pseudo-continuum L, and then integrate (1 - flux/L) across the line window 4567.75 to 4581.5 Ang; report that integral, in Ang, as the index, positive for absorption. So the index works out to 0.5 Ang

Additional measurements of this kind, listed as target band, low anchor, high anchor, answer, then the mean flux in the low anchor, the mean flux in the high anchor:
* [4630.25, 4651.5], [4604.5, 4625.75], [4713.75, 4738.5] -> 1.22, 42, 41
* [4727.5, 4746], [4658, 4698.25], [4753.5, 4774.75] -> -1.59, 37.7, 37.5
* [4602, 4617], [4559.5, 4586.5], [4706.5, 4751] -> -1.79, 38.2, 40.3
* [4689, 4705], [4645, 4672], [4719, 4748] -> 0.20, 37.1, 41.5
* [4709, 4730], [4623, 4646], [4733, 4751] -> 0.32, 39.5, 41.6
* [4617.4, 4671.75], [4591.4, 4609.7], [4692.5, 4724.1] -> 0.48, 38.5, 38.9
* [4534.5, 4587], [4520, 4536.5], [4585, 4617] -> -1.72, 34.6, 40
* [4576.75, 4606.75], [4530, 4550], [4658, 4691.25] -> -0.44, 36.4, 36.9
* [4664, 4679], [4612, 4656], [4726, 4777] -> 1.56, 40.2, 39.7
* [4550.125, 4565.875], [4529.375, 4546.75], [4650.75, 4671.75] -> -1.01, 36.2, 36.7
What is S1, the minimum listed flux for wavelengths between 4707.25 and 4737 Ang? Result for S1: 33.64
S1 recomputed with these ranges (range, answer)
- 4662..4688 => 32.83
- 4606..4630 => 37.53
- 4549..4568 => 36.03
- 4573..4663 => 34.66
